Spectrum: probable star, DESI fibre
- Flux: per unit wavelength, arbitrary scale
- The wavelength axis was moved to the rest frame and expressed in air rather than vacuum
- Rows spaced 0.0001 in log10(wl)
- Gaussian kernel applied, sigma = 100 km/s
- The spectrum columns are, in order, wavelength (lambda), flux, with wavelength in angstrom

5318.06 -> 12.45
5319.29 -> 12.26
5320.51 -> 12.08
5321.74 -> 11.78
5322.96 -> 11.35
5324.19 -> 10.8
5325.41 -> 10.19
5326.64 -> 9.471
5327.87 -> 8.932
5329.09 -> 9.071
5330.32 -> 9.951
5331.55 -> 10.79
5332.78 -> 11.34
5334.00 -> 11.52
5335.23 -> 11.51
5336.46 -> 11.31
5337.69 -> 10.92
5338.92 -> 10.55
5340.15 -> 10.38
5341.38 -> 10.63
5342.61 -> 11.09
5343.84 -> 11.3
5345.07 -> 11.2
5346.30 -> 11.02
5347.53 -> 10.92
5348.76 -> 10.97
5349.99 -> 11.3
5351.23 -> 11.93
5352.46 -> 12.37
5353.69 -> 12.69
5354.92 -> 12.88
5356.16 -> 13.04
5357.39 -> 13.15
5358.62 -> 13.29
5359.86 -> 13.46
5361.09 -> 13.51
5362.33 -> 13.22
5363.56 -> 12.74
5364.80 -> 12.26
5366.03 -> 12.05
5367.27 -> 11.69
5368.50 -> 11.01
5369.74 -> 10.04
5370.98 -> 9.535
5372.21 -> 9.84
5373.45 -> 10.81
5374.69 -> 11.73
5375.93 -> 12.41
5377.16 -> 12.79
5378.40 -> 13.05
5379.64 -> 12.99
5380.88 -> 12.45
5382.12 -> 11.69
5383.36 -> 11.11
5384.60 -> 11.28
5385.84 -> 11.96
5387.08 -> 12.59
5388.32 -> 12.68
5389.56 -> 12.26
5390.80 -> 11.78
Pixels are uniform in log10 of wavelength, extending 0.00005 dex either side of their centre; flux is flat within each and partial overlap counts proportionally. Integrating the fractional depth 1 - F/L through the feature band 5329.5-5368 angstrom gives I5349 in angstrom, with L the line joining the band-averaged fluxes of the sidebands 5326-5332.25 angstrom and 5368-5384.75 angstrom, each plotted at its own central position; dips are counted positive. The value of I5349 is -4.92 angstrom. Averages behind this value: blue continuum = 9.66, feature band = 11.8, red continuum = 11.5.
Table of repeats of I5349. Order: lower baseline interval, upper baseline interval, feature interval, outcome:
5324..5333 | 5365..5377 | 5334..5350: -1.0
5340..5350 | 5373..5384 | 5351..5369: -1.8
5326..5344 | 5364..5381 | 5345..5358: -1.1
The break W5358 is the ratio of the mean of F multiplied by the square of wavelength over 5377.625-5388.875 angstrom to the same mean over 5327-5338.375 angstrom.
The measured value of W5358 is 1.18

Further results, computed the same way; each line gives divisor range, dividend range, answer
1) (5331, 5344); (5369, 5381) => 1.06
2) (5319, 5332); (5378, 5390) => 1.18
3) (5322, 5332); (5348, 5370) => 1.23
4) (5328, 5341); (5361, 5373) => 1.09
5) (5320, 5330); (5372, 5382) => 1.18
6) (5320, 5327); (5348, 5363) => 1.16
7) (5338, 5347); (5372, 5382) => 1.12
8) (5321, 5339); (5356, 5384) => 1.15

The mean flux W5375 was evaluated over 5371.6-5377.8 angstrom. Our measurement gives 11.5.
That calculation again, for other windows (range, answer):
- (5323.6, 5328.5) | 9.85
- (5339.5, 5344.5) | 10.9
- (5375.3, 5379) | 12.8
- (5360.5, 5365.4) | 12.9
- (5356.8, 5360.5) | 13.3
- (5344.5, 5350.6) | 11.1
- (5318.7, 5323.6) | 11.9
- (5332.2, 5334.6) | 11.5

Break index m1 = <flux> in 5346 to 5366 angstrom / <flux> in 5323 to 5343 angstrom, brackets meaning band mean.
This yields 1.2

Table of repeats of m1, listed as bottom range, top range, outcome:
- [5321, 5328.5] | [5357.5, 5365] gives 1.26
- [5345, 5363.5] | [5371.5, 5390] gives 0.97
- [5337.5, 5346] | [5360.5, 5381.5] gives 1.09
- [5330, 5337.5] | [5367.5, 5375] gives 0.95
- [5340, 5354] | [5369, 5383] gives 1.02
